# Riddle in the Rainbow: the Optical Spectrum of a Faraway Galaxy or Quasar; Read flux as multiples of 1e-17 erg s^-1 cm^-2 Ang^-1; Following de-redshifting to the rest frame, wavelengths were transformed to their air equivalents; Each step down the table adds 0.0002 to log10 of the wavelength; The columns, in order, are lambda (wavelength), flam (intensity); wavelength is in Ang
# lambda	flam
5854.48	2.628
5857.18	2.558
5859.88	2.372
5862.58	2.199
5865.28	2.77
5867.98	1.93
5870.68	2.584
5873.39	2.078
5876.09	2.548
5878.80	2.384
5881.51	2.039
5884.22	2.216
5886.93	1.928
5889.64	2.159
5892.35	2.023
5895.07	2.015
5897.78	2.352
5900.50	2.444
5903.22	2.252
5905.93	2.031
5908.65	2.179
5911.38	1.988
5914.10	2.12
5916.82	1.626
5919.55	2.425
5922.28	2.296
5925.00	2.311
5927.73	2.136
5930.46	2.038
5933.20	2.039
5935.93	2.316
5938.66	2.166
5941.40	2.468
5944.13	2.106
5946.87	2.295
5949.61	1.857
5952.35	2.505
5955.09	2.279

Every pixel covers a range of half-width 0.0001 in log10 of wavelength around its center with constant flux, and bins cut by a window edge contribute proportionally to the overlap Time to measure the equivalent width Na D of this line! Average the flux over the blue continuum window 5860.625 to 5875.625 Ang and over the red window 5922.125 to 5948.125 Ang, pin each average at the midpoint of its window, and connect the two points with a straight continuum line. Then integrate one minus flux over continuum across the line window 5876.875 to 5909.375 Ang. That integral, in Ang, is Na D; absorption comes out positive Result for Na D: 1.6 Ang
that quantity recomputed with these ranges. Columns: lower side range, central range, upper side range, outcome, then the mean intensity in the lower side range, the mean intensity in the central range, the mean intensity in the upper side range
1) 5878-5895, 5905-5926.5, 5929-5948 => 0.37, 2.11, 2.12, 2.2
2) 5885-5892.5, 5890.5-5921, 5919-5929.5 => 0.33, 2.05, 2.13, 2.27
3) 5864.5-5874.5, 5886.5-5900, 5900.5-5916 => 0.44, 2.32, 2.13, 2.13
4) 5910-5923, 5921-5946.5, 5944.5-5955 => -0.73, 2.08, 2.21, 2.22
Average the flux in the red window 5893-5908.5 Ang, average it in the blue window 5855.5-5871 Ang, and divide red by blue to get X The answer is 0.9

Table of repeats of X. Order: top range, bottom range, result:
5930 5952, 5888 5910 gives 1.00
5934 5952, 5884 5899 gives 1.05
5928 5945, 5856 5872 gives 0.91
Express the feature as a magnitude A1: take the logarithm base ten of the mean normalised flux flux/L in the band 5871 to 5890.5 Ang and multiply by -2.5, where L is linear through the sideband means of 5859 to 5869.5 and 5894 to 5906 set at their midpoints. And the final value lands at 0.03 mag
